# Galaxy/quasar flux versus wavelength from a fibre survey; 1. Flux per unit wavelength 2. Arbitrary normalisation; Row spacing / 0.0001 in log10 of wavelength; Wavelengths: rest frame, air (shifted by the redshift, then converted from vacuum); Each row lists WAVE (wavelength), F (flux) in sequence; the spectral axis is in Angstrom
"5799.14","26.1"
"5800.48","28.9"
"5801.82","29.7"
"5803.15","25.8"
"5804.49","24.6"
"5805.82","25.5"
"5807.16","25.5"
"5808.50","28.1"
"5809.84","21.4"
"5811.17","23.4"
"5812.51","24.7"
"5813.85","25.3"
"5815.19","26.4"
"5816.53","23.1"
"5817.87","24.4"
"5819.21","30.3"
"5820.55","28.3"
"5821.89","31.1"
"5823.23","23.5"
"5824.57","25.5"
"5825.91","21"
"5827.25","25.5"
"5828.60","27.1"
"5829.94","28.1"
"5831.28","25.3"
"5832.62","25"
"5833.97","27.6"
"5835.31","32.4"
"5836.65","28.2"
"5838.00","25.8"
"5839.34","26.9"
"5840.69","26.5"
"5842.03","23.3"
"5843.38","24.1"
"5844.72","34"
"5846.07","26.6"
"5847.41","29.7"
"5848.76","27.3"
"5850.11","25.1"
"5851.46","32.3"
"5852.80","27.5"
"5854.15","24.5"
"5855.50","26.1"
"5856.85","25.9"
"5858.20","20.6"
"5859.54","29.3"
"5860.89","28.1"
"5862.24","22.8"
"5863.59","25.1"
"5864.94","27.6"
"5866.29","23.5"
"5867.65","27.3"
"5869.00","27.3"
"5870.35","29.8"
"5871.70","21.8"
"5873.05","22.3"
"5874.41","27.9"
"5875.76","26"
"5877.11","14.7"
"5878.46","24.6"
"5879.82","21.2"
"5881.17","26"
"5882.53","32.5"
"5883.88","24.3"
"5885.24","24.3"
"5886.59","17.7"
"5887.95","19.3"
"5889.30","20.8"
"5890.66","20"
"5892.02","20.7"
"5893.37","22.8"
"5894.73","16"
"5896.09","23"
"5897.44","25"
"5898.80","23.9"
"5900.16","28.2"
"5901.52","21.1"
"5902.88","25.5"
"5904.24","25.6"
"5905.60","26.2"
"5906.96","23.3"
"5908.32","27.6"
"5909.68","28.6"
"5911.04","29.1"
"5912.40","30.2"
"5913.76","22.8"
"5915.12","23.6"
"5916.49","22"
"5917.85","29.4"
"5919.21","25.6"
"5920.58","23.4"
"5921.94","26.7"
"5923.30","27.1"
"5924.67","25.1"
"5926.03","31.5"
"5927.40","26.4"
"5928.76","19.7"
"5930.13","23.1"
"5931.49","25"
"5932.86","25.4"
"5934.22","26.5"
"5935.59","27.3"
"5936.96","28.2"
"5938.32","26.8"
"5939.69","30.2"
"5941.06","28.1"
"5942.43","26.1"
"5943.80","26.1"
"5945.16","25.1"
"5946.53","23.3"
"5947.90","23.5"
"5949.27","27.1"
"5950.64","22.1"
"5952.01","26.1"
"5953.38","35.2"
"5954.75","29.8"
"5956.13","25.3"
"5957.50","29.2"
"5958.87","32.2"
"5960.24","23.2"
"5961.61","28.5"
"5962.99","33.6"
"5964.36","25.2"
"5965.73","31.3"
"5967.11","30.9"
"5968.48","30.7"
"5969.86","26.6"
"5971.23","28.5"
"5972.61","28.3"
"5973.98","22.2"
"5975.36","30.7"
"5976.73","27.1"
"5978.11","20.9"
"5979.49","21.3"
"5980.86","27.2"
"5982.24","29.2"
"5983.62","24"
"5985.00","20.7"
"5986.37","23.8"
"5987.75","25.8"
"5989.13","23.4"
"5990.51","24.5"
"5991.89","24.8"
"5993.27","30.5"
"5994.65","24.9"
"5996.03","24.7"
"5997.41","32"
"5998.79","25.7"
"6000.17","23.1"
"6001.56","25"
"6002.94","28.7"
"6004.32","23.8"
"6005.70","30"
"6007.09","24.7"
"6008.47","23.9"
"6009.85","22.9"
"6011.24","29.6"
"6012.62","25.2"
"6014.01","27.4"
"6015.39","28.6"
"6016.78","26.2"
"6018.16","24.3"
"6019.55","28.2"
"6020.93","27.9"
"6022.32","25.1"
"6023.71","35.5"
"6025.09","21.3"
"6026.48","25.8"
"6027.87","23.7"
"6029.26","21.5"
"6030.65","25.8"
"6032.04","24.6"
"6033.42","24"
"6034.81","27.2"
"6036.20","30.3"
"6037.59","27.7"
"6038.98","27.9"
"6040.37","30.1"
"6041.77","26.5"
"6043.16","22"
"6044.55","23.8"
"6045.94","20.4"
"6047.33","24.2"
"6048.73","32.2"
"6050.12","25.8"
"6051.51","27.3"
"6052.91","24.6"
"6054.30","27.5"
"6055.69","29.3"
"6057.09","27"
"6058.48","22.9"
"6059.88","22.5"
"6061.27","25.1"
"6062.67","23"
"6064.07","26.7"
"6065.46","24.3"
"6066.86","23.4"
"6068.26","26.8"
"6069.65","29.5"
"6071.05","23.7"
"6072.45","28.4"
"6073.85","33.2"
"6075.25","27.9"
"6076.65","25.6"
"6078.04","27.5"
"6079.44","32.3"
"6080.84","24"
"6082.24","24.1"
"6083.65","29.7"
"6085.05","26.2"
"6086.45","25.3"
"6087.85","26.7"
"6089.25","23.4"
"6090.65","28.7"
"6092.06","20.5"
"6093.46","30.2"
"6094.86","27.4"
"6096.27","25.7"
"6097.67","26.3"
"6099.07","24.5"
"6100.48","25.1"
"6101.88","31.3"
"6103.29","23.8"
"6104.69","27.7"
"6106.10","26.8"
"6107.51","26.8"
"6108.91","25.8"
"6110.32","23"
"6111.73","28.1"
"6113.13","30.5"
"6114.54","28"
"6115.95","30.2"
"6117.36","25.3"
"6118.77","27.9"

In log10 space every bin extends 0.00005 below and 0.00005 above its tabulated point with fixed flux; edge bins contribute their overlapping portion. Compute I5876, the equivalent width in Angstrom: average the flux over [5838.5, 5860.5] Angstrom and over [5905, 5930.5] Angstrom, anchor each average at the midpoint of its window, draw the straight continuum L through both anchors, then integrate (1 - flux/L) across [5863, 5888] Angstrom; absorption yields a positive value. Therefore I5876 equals 1.89 Angstrom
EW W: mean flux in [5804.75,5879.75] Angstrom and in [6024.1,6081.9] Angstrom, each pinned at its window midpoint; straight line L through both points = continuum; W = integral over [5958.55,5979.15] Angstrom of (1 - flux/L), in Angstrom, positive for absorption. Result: -1.4 Angstrom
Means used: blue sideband 26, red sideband 26.1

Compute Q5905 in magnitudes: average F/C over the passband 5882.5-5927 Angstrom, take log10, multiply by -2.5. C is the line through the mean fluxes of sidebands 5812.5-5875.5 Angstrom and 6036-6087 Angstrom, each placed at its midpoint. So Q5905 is 0.08 mag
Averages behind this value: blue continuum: 26.4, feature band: 24.5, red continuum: 26.4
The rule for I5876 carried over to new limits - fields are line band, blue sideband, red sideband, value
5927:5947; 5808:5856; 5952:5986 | 1.1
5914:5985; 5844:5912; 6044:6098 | -3.2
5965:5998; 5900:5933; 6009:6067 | -0.7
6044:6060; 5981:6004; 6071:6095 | 0.5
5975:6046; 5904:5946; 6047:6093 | 1.2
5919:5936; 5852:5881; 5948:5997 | 0.3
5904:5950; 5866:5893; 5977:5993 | -4.0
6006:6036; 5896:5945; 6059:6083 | 0.2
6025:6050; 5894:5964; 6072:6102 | 1.0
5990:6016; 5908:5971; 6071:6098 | 0.6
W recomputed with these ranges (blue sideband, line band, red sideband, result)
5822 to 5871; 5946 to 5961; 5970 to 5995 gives -0.8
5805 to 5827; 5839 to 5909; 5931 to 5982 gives 3.5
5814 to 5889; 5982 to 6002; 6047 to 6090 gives 0.6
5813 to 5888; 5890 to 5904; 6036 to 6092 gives 1.8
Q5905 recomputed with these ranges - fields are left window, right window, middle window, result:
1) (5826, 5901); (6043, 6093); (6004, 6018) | -0.02 mag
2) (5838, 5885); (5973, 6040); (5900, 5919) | 0.00 mag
